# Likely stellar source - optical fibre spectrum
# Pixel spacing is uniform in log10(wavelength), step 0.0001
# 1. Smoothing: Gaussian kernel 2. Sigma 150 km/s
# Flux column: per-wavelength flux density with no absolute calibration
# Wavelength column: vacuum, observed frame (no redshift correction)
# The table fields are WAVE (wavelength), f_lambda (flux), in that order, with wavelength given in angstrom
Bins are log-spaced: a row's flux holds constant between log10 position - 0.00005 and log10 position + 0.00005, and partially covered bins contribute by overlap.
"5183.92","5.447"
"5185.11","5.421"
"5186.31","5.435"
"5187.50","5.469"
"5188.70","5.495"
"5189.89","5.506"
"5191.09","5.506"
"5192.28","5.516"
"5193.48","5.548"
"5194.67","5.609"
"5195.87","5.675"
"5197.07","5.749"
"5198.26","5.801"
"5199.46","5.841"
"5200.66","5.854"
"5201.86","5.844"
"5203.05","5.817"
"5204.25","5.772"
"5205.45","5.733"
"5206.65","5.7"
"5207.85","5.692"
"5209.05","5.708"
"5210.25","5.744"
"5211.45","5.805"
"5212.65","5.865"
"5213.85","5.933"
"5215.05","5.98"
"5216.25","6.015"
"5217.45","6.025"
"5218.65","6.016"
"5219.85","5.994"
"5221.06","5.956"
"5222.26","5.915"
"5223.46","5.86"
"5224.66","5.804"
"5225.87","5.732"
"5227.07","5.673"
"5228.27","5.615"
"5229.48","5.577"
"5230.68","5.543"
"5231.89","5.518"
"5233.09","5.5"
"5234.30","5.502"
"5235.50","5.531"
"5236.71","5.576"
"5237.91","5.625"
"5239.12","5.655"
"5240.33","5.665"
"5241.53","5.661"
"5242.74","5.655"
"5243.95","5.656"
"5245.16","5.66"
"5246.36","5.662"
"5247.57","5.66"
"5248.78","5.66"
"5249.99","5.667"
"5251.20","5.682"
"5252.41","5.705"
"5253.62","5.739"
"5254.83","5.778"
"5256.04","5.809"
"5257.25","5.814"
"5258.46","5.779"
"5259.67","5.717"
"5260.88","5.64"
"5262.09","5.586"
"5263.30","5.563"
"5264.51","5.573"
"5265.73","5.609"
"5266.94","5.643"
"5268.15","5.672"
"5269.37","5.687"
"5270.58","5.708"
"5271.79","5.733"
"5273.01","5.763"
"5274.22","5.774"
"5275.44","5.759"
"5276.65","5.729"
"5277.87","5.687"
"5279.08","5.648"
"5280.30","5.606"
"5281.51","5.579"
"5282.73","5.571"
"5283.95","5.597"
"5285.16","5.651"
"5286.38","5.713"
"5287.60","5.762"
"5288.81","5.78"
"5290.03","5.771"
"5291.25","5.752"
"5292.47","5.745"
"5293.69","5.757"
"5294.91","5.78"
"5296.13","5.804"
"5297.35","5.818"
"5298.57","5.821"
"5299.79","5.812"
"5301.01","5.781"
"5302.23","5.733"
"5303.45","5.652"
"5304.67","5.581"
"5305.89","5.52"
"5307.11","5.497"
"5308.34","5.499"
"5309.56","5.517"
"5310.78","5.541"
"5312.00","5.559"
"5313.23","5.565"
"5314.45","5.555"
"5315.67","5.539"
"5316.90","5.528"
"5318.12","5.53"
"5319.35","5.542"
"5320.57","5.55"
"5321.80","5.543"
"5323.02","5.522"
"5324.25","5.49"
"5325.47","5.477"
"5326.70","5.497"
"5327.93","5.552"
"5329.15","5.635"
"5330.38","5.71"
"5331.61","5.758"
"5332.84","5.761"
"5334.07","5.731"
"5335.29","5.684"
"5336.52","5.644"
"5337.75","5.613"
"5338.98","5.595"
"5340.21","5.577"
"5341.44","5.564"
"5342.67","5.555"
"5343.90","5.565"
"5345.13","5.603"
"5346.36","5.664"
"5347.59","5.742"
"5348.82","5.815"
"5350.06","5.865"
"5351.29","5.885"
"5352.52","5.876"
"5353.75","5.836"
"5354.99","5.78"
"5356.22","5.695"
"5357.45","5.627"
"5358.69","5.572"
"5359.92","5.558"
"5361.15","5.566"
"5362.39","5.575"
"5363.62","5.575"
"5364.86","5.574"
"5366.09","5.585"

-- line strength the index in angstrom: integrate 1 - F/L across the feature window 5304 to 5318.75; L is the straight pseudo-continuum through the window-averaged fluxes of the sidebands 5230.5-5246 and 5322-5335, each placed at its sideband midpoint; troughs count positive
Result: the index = 0.2 angstrom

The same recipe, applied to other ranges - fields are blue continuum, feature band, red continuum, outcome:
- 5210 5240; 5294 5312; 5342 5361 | 0.2 angstrom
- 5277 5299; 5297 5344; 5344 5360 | 1.0 angstrom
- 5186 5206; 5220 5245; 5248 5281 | 0.0 angstrom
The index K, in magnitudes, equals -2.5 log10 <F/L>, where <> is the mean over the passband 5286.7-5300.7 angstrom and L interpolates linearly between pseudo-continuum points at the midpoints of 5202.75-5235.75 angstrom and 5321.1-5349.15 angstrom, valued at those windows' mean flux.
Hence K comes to -0.02 mag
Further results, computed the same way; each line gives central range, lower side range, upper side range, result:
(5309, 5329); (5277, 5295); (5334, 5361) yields 0.03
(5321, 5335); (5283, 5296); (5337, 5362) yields 0.02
